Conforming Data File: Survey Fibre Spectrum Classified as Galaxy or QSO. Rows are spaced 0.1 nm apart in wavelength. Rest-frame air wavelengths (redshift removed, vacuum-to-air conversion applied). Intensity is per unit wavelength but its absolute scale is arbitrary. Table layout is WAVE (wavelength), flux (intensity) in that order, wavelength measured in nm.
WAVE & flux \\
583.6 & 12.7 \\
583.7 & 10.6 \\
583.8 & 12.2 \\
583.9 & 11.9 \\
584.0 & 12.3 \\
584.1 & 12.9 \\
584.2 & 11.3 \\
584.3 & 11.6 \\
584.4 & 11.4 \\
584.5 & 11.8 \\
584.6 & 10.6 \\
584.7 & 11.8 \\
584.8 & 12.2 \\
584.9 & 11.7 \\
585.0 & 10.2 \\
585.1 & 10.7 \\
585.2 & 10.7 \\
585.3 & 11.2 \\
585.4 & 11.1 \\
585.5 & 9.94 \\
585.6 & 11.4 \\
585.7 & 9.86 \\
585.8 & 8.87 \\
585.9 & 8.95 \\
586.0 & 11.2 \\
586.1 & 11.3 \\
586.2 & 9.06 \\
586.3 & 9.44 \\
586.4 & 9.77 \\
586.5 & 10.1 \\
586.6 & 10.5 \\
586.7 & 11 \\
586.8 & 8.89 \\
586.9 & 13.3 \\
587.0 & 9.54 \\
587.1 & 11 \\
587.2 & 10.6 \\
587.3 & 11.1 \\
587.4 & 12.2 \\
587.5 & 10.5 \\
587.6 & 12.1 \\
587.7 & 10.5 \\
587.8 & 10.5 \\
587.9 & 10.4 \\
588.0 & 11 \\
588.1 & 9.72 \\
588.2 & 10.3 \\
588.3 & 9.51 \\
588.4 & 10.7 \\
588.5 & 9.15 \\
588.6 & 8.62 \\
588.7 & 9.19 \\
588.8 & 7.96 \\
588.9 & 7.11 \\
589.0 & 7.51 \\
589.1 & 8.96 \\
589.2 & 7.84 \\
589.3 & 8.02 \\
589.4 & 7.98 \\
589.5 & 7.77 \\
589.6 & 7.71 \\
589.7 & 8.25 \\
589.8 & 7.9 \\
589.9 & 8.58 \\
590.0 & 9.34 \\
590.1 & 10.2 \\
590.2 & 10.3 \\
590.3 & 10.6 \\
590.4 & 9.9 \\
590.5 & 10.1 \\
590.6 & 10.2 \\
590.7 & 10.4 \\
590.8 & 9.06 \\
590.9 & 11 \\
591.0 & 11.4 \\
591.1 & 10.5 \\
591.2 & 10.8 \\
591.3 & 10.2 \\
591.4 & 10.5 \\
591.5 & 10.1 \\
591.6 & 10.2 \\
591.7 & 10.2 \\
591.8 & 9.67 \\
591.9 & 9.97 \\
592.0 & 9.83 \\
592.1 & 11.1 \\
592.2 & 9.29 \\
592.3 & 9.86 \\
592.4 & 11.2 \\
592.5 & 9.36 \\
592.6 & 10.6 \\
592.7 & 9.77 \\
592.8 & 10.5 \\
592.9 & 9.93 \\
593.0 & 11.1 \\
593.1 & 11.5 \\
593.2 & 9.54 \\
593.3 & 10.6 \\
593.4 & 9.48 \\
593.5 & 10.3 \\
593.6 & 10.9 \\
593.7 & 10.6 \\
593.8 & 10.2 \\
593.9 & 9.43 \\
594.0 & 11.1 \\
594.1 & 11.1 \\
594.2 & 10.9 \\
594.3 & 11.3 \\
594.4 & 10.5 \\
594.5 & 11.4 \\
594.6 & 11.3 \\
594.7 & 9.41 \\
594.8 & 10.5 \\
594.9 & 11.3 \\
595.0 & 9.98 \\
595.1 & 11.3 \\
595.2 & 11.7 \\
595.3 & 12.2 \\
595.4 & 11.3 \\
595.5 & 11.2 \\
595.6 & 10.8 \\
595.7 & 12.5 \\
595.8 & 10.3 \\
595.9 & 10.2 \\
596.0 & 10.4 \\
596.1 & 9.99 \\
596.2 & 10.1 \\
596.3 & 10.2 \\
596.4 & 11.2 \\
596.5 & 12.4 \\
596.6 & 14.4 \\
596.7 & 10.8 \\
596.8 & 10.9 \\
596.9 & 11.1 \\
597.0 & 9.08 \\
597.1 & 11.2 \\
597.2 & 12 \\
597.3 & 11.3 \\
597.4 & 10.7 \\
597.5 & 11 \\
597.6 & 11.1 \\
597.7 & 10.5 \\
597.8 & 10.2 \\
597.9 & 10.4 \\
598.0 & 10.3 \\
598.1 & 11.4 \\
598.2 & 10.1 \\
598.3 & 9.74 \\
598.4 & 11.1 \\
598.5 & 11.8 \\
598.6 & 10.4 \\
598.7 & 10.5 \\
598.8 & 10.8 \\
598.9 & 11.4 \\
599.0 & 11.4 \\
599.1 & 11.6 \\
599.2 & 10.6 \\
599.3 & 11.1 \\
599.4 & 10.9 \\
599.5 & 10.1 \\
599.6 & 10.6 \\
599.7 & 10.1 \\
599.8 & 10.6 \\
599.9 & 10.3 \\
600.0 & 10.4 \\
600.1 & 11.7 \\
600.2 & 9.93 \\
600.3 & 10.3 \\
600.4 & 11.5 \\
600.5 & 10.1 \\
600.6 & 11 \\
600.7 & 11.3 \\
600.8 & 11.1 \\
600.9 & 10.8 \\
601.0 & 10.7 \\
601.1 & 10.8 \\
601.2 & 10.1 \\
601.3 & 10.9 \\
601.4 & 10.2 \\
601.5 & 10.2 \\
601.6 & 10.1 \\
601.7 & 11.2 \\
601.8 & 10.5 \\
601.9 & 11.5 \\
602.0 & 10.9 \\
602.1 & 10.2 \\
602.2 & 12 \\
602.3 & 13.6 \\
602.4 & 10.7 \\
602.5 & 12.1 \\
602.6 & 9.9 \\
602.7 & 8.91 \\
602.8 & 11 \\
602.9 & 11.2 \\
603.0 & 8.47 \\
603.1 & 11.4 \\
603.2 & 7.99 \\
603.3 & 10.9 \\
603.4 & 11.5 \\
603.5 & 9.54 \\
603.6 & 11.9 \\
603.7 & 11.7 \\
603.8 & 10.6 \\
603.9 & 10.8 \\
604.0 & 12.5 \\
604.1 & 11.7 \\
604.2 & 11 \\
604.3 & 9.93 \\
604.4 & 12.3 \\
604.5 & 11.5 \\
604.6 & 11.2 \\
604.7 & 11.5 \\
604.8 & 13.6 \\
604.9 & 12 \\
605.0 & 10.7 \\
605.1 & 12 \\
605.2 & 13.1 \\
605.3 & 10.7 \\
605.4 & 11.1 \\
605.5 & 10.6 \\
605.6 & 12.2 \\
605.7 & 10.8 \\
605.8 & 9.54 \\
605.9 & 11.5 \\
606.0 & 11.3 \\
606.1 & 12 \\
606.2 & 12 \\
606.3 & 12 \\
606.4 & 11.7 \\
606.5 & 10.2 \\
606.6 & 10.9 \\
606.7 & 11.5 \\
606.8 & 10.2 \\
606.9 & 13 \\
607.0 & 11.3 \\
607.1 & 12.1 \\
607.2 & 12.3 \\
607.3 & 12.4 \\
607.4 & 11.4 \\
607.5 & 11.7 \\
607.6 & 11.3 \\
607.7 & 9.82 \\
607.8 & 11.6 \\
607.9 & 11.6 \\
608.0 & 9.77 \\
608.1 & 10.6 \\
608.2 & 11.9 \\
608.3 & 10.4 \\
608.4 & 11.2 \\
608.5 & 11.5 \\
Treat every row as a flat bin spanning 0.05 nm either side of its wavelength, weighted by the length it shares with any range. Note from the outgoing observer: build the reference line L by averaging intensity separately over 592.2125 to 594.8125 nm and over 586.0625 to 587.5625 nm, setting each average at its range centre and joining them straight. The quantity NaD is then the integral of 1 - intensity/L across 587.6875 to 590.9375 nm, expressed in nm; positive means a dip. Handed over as 0.39 nm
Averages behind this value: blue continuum 10.6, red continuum 10.5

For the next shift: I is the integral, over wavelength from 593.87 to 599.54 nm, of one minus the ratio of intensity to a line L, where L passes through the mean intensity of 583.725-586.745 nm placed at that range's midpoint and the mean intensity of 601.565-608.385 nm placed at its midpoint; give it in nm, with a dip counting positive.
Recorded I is 0.08 nm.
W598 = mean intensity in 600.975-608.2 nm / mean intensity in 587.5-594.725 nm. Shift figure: 1.12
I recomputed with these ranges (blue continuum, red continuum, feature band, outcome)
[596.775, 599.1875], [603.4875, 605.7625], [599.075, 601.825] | 0.099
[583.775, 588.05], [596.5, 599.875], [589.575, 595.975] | 0.315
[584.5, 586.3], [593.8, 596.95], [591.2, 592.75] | 0.103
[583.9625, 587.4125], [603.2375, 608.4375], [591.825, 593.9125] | 0.145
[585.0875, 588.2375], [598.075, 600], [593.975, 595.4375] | -0.048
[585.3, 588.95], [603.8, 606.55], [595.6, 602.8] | 0.124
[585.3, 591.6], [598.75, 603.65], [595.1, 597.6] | -0.173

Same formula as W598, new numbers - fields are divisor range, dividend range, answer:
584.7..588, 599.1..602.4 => 1.01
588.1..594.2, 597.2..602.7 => 1.11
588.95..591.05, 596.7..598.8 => 1.17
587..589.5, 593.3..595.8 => 1.12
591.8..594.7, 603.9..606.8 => 1.10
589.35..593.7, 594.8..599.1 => 1.10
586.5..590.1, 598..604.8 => 1.13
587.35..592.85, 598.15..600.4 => 1.10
